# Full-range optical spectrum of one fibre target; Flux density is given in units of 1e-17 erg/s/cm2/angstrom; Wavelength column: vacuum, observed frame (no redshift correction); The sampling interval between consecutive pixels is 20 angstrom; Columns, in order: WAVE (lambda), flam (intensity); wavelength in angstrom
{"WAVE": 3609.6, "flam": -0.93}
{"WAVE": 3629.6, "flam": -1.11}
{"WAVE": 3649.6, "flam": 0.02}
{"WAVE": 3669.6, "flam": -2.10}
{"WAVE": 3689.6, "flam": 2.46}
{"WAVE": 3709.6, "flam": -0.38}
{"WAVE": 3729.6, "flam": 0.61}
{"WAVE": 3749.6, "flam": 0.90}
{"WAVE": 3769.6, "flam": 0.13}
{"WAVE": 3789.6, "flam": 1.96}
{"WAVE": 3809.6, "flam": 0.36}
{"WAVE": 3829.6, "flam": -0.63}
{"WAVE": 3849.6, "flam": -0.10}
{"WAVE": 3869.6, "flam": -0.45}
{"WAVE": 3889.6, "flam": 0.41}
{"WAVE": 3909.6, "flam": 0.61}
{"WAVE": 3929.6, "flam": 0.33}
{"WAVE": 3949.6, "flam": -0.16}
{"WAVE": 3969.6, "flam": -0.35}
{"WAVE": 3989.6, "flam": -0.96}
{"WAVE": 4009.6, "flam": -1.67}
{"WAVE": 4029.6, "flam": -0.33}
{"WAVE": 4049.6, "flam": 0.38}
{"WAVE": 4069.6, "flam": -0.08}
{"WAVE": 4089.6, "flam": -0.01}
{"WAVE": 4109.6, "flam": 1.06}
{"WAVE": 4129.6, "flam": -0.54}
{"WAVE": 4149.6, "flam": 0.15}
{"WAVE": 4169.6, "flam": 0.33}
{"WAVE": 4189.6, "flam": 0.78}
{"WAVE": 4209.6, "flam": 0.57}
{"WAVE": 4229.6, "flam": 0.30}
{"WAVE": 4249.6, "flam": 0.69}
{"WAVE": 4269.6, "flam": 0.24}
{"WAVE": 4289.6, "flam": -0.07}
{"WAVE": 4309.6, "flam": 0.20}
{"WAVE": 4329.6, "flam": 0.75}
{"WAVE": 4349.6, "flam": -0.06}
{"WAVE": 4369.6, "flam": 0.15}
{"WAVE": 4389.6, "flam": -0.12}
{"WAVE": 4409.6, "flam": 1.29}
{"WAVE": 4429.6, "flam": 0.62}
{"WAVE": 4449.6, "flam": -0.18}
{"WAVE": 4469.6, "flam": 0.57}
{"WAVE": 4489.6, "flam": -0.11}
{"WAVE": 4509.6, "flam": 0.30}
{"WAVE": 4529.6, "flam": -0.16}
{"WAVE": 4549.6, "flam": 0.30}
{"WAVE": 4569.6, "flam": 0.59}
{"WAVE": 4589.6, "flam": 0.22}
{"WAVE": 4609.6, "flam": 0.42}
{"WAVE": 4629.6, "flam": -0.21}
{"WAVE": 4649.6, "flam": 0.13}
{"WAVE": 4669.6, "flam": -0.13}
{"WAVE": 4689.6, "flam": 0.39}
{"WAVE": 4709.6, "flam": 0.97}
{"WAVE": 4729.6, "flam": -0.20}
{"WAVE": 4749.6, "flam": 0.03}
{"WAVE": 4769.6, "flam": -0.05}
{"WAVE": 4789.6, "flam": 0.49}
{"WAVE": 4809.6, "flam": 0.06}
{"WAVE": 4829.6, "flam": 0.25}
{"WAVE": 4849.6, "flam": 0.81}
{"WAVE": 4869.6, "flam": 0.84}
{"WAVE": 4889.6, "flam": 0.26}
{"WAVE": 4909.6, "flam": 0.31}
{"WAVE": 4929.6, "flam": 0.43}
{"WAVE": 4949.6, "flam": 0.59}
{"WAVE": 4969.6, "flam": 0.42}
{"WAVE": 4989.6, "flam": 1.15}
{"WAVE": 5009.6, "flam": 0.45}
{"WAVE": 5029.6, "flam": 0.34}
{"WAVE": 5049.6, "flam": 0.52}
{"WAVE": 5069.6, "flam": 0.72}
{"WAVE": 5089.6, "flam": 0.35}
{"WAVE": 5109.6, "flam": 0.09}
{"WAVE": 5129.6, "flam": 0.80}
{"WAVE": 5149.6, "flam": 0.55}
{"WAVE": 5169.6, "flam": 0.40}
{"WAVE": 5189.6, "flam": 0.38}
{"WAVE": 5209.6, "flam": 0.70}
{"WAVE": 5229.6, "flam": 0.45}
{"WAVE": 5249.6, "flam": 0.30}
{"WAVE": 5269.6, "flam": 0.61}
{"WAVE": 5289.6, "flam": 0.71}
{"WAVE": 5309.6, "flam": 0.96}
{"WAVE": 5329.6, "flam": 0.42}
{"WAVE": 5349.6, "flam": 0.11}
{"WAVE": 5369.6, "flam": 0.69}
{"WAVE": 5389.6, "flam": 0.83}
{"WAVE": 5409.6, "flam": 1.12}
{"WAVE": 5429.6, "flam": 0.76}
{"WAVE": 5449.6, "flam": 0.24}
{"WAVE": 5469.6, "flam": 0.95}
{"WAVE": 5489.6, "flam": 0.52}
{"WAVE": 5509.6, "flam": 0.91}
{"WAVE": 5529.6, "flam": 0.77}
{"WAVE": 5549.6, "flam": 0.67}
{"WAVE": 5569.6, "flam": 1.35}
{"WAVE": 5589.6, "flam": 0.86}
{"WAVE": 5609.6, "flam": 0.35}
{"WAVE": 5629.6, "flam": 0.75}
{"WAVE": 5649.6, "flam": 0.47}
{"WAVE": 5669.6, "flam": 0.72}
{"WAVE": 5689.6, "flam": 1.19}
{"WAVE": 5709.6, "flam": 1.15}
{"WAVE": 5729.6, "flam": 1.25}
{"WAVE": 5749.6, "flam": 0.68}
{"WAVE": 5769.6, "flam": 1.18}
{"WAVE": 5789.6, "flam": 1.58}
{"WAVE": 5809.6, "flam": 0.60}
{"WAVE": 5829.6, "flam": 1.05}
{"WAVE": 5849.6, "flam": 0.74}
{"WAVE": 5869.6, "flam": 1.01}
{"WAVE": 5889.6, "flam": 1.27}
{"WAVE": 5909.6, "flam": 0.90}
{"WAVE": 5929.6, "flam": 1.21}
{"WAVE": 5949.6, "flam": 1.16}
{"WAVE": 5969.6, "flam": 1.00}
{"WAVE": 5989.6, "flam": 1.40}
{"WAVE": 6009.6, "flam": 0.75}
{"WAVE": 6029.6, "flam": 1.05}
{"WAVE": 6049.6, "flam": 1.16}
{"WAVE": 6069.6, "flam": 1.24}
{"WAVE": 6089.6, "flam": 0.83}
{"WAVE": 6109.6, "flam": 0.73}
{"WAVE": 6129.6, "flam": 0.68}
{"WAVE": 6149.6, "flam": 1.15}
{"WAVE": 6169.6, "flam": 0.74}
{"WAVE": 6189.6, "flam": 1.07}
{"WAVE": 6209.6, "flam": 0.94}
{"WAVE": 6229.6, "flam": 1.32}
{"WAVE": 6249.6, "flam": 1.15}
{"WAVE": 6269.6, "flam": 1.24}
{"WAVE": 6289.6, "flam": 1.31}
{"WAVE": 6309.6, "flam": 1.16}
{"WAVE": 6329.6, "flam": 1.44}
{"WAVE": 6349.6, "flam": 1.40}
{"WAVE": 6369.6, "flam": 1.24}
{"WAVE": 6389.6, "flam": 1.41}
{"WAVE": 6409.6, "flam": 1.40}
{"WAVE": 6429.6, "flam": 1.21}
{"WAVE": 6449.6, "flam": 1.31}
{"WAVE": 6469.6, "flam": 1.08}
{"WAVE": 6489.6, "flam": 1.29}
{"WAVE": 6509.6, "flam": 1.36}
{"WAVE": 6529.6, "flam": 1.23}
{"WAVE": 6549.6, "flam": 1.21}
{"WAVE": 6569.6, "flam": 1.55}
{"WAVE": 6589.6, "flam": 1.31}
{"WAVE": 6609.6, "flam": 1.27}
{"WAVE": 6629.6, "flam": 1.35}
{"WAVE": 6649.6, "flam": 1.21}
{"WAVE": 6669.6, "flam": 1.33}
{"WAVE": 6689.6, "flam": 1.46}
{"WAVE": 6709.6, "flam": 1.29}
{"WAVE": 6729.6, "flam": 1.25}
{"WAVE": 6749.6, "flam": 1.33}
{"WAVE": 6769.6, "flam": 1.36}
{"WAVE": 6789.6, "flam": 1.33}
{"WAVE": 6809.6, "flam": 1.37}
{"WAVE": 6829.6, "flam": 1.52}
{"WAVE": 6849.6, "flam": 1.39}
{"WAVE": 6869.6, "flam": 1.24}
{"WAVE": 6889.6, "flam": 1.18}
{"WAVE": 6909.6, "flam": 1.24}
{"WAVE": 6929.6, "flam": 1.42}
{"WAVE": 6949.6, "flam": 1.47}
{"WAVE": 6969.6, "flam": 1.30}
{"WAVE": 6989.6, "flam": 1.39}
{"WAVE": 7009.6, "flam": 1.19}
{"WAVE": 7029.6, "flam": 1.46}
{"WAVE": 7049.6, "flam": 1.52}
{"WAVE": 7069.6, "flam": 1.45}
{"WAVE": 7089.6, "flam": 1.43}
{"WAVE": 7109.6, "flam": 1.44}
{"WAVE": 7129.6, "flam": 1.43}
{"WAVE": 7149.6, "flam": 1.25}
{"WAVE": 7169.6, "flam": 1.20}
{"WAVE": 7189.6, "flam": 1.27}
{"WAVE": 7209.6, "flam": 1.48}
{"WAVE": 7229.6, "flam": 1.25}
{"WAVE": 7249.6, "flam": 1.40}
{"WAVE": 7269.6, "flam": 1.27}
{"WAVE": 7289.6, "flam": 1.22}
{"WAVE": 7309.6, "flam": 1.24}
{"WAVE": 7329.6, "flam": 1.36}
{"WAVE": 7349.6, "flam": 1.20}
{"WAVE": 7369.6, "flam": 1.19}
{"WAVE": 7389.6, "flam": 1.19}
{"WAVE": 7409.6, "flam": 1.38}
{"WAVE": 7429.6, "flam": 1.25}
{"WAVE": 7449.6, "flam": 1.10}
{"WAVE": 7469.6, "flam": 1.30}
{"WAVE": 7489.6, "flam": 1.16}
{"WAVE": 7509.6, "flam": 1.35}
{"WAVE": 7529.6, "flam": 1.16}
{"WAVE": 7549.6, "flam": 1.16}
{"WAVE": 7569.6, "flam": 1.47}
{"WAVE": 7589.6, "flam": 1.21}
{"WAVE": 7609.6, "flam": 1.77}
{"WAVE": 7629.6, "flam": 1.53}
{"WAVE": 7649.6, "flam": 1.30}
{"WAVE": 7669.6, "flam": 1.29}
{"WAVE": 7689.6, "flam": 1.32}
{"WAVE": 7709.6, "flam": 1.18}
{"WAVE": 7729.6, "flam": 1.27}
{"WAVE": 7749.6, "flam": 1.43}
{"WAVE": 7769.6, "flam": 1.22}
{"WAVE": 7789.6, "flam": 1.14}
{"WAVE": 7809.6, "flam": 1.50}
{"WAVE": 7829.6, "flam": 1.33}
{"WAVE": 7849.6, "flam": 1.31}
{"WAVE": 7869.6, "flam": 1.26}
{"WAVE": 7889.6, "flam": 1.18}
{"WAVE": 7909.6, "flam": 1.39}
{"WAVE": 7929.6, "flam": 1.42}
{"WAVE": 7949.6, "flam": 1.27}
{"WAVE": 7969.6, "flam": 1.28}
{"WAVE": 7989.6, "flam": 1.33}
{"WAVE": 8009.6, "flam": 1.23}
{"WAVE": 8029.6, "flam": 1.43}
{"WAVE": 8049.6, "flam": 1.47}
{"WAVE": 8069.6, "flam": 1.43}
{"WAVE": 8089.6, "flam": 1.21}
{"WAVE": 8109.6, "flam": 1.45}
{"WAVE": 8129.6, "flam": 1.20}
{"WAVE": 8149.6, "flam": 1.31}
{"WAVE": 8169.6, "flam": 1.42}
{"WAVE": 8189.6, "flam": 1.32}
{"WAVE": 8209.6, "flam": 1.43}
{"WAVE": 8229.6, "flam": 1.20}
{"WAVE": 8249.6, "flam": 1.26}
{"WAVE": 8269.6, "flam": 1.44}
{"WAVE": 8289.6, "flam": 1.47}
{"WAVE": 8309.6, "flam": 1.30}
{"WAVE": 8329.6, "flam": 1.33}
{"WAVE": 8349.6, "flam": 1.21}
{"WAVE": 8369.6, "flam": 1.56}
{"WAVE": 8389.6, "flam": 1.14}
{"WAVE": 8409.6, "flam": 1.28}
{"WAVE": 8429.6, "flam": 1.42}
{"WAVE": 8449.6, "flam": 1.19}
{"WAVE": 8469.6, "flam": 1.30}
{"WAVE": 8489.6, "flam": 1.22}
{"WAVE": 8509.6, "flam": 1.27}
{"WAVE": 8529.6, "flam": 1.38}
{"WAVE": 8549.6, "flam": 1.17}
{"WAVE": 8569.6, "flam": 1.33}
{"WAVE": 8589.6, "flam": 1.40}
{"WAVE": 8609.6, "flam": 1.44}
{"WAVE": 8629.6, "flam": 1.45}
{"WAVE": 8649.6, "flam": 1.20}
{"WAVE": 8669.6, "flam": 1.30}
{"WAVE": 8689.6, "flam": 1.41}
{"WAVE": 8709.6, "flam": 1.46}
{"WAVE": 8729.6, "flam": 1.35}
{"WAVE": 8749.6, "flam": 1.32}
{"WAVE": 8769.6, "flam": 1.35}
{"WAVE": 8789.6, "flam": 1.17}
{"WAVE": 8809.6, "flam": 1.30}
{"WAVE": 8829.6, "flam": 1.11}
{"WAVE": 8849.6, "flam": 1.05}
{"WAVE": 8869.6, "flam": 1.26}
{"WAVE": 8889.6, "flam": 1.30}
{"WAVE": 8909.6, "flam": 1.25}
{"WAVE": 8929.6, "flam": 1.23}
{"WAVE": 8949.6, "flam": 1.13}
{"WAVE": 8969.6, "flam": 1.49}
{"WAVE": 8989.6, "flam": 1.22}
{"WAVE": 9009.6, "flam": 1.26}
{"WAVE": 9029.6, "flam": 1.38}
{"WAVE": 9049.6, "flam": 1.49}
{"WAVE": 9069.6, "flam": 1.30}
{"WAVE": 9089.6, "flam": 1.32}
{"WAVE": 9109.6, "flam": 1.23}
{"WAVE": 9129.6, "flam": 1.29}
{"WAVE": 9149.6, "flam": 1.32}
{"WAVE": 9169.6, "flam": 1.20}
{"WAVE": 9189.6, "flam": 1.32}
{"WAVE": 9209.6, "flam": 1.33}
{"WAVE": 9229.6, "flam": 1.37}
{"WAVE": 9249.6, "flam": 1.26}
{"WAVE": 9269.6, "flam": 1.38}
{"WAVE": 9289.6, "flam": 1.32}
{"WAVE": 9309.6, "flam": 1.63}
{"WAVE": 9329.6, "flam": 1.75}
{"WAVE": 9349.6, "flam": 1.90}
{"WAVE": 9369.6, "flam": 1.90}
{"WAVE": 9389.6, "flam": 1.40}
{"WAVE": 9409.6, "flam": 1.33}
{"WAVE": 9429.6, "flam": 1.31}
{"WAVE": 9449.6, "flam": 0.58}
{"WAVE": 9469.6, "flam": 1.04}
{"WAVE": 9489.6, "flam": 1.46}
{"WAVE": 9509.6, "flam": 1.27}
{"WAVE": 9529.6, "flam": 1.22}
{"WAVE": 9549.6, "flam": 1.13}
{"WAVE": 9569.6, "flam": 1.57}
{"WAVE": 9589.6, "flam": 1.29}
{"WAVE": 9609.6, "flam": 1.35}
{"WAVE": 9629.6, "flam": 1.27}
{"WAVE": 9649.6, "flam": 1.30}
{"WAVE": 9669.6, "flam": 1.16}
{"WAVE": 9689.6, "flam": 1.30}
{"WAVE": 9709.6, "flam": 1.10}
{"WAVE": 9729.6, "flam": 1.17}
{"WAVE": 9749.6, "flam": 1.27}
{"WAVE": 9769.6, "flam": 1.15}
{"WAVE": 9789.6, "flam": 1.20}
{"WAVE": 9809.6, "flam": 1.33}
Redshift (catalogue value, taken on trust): 0.424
